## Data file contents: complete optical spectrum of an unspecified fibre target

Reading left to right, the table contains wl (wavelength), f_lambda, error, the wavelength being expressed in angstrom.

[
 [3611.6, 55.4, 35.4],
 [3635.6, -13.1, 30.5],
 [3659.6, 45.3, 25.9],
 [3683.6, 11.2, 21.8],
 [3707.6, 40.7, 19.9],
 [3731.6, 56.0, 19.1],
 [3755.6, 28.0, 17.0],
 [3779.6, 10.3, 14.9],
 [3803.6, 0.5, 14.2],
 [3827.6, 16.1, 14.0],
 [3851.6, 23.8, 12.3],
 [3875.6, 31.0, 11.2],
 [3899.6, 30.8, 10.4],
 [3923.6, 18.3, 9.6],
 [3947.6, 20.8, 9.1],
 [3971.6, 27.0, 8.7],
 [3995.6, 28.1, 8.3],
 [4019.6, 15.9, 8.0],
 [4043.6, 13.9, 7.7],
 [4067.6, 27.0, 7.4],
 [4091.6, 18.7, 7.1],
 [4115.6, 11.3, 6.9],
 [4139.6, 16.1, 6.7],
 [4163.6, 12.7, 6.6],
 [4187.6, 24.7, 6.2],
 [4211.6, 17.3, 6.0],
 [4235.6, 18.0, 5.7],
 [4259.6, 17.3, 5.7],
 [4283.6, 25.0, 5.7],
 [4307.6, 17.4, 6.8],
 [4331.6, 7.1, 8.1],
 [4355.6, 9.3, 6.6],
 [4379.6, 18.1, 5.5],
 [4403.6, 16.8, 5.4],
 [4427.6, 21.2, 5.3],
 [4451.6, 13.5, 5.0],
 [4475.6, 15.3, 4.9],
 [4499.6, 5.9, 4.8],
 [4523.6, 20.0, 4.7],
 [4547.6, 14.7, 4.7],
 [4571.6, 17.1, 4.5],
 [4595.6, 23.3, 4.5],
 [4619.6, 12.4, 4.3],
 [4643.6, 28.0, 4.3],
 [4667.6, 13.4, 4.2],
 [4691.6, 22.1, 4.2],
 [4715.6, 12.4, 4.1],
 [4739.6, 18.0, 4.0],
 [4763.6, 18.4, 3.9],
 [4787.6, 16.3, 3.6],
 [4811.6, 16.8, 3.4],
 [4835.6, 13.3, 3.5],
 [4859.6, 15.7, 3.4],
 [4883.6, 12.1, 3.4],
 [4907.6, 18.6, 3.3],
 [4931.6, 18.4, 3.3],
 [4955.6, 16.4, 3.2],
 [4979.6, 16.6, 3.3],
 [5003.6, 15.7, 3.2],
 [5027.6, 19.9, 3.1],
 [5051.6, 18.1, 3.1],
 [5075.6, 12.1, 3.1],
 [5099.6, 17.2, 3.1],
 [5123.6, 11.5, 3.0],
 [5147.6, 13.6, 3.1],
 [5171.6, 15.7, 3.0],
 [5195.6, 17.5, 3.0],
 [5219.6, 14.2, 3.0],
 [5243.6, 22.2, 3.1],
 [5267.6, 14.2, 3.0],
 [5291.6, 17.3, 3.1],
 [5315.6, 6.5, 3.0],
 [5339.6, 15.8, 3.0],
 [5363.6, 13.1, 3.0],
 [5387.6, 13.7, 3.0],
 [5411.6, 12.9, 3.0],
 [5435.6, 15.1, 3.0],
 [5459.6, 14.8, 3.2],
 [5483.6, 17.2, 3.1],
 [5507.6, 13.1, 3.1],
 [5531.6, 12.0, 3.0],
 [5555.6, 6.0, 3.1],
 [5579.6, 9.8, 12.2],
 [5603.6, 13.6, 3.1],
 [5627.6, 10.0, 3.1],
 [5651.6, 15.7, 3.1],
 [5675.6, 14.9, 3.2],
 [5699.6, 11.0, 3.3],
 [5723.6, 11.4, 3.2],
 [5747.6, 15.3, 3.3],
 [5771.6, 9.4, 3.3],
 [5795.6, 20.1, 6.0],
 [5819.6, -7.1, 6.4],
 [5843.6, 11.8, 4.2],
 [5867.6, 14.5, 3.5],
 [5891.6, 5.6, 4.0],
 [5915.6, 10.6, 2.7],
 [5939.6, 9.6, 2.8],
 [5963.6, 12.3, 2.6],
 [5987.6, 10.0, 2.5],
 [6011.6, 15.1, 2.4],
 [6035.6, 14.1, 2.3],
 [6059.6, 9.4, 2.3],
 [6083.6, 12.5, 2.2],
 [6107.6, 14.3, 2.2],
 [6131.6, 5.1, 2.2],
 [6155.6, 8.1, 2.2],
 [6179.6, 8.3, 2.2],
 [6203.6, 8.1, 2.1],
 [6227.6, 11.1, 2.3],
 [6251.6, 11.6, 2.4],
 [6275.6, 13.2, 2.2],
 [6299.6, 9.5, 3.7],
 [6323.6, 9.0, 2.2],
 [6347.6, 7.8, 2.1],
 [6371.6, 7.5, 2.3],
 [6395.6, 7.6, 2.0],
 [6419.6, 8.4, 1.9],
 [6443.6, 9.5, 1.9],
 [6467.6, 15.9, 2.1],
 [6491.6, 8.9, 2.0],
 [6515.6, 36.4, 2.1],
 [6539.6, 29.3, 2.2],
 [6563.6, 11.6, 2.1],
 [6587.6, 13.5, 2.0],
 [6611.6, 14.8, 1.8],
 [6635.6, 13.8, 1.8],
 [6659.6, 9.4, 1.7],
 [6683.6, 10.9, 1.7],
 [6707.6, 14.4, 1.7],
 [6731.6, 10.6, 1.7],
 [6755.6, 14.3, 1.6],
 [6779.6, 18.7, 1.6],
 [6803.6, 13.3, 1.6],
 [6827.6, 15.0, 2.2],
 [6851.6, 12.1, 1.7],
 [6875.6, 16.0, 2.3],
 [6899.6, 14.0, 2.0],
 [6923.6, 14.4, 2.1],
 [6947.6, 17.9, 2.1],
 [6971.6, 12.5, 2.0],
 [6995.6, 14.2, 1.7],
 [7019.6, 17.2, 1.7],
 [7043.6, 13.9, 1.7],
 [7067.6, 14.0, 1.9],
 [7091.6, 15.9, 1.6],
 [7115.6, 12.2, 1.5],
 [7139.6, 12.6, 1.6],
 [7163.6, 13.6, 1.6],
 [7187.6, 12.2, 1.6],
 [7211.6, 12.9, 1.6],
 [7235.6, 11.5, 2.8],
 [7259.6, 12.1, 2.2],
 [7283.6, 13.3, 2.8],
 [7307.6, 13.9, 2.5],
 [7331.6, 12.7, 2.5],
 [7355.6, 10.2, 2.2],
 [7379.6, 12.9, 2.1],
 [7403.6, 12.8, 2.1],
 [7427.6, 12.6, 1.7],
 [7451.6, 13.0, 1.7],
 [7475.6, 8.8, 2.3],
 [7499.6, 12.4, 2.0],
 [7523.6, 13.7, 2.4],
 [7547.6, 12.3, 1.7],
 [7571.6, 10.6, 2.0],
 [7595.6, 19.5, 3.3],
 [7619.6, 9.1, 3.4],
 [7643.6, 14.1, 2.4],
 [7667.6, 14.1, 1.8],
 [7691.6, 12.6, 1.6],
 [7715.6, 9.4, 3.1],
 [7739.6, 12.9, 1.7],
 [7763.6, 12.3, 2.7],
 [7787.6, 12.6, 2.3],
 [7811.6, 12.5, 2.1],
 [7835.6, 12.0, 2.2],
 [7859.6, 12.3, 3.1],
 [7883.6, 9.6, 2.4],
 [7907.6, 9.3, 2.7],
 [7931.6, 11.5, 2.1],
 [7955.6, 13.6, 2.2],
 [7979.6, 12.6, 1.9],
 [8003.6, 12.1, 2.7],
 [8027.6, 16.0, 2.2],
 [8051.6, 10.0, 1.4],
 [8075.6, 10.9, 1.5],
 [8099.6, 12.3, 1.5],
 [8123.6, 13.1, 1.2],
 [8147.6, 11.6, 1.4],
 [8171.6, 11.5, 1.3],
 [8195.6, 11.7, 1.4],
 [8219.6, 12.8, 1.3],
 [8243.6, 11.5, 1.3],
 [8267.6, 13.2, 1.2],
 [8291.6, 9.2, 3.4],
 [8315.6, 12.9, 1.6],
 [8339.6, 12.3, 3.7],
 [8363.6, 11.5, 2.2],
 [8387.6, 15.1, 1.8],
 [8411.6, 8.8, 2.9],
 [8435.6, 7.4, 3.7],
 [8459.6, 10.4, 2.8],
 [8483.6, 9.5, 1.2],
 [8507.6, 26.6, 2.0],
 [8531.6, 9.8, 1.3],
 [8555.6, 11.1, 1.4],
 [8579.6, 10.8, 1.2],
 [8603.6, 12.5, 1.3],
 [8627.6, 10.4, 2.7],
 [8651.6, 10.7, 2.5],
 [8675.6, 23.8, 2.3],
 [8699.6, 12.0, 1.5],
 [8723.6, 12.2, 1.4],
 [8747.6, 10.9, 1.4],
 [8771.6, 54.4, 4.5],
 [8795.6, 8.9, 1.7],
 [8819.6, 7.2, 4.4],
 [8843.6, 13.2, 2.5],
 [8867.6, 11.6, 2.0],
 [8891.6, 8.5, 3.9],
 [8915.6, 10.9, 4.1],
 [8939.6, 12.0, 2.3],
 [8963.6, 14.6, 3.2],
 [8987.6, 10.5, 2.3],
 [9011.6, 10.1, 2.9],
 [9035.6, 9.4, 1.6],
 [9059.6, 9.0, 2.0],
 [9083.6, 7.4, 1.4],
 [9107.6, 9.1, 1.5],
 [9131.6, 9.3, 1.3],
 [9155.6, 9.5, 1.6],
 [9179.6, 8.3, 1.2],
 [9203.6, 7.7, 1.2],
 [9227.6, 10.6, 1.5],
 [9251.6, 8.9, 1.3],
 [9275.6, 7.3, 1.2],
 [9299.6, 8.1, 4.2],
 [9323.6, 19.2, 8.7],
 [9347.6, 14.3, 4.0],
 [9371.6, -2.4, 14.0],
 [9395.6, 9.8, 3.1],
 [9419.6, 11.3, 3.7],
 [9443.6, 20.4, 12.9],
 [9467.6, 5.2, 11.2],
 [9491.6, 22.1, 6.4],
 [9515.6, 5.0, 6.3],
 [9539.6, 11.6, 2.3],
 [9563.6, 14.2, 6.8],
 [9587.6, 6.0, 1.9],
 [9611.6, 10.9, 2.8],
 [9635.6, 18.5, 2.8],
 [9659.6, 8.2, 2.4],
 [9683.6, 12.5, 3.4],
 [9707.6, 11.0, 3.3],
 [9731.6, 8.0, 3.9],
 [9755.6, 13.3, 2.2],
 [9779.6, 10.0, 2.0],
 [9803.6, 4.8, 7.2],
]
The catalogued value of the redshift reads 0.75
